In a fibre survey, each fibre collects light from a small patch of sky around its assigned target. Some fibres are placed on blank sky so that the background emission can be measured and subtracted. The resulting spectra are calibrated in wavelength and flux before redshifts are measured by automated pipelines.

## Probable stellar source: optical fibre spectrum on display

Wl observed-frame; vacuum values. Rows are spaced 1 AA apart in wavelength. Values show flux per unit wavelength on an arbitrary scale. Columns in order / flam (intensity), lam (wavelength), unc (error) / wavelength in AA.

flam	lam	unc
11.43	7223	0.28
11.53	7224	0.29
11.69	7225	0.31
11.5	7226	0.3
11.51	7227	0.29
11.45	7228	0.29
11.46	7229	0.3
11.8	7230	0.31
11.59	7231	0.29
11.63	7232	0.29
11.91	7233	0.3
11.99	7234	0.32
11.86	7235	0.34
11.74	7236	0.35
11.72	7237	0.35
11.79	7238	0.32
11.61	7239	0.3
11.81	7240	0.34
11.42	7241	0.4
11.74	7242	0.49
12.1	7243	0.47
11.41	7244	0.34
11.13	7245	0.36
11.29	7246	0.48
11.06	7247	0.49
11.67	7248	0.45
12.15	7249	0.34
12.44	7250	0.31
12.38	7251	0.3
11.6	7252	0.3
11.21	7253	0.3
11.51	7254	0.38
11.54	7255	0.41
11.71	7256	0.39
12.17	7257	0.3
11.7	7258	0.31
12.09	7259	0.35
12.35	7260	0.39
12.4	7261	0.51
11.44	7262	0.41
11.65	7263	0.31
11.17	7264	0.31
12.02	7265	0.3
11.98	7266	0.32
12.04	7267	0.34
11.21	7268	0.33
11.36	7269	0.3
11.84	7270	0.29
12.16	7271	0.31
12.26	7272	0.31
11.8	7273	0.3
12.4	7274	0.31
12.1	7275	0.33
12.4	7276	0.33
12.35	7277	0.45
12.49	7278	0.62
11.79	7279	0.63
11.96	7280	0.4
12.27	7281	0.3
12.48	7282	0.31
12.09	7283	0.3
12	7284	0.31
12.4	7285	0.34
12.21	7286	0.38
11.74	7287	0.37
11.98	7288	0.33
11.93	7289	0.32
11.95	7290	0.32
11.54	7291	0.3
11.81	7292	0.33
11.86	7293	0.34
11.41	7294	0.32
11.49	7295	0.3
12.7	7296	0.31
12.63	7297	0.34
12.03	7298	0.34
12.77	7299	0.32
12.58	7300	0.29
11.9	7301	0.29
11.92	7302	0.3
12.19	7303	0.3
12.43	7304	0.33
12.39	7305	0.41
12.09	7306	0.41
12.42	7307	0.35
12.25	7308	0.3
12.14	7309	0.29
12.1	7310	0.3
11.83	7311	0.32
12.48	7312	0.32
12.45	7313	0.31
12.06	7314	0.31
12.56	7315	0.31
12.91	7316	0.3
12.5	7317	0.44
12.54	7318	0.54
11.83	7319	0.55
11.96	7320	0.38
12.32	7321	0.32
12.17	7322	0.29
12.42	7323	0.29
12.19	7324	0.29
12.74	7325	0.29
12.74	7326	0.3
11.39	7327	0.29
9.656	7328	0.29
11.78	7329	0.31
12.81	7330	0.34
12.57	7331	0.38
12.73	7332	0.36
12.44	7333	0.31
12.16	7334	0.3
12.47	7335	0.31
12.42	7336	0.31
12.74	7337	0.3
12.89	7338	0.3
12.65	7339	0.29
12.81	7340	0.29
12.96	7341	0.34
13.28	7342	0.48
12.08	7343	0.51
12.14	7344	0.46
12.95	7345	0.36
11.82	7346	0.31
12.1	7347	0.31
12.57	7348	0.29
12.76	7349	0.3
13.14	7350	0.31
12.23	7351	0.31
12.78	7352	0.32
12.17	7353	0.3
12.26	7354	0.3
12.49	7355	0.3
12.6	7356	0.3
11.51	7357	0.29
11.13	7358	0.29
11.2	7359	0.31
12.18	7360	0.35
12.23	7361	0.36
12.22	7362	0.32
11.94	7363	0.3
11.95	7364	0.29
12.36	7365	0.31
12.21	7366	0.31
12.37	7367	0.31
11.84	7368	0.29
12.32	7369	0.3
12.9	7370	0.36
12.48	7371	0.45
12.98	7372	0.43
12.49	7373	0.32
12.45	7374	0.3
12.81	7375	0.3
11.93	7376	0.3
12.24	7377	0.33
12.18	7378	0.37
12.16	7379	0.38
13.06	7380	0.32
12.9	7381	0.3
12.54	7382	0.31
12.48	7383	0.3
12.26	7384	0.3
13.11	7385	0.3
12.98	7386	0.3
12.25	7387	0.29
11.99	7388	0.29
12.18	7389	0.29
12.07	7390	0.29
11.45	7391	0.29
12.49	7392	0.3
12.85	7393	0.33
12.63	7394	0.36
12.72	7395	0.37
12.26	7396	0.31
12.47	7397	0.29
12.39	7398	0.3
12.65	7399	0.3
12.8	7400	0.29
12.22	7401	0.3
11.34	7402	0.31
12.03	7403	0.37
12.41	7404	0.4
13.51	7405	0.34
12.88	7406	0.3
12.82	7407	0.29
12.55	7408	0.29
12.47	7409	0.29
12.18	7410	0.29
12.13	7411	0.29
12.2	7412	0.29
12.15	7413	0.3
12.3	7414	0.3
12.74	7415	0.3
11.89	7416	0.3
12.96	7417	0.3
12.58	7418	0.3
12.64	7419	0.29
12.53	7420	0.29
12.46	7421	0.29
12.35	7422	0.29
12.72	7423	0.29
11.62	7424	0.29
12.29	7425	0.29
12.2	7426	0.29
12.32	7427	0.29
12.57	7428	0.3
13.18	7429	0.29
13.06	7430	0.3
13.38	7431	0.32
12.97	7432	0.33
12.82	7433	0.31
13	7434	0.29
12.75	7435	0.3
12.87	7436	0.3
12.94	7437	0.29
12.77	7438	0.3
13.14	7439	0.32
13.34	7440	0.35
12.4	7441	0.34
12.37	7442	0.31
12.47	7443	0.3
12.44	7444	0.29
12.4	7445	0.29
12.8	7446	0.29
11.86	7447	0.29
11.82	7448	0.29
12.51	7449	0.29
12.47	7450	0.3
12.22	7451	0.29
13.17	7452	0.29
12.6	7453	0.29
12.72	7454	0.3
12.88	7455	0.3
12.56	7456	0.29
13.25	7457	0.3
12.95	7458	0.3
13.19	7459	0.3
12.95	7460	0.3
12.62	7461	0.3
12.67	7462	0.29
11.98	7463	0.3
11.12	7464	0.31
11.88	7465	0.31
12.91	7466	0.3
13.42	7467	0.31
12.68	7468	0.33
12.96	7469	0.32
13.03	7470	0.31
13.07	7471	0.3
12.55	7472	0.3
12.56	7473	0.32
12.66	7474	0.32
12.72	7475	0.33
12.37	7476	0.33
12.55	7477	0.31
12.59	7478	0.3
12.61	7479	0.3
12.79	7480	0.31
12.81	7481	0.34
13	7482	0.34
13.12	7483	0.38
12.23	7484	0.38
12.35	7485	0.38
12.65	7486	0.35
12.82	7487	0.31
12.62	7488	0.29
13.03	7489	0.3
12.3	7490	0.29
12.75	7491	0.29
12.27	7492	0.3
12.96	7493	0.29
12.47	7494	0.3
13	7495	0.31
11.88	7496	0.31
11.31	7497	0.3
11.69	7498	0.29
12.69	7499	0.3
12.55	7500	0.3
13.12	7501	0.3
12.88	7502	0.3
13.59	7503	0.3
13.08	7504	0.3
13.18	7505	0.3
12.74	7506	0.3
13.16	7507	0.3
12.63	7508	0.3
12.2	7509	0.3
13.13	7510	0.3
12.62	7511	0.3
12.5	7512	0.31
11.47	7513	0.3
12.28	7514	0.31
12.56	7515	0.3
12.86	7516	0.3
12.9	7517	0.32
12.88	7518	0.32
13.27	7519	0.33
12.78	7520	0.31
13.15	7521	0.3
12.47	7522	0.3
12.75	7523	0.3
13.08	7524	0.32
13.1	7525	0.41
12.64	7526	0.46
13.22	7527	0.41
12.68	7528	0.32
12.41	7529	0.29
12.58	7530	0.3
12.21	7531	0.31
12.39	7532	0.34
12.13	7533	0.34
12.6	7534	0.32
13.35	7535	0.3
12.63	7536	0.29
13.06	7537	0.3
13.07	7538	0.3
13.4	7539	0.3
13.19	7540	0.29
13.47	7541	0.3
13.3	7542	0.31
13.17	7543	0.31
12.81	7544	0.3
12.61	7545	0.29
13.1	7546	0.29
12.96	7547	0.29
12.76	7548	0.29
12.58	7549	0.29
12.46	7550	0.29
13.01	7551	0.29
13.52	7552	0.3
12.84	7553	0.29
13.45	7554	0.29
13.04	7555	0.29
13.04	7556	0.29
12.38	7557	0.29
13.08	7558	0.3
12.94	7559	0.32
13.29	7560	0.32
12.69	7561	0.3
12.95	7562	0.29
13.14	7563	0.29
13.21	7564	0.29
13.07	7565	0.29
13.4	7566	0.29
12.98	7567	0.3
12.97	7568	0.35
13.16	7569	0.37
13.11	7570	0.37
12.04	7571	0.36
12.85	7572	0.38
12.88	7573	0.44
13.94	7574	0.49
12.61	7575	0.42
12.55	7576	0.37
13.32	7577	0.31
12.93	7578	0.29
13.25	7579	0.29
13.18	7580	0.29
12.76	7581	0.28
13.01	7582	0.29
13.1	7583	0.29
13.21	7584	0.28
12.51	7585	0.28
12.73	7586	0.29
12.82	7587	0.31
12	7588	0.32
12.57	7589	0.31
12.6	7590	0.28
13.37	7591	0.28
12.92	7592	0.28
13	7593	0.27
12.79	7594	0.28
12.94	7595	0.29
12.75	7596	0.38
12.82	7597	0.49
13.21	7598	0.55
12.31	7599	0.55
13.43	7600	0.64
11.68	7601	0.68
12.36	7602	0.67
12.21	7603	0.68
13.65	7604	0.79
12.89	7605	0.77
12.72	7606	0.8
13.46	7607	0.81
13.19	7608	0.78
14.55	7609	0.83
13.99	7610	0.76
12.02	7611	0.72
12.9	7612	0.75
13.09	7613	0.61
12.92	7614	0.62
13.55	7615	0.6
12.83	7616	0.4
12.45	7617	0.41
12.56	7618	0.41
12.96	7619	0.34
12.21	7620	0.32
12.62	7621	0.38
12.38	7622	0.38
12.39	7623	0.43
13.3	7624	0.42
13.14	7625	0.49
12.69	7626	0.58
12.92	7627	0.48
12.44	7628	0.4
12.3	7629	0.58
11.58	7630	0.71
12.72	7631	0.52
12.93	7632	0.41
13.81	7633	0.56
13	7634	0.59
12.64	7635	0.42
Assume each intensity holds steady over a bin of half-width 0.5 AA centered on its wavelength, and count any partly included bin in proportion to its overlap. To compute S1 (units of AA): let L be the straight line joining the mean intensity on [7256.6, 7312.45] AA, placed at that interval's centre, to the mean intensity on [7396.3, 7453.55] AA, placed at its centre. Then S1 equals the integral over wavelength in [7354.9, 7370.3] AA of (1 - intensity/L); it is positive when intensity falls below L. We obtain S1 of 0.32 AA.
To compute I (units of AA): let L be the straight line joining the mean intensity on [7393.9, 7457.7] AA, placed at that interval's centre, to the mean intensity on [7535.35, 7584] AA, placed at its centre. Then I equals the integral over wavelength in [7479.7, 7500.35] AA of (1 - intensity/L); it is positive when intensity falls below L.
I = 0.4 AA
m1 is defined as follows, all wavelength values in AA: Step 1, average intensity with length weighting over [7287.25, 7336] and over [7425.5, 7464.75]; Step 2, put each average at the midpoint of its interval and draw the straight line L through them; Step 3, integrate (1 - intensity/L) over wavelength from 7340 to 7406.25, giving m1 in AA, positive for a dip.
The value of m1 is 0.0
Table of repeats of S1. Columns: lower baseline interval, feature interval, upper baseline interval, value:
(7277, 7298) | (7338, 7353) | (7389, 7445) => -0.4 AA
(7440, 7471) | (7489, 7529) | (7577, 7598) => 0.1 AA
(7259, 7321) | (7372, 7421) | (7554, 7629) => -0.3 AA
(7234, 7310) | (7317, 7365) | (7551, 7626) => -0.5 AA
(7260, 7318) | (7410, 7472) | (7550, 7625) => -0.4 AA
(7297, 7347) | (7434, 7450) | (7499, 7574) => 0.0 AA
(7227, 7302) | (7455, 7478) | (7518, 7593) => -0.1 AA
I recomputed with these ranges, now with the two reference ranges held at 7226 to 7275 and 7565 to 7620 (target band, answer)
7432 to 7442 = -0.39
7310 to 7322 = -0.32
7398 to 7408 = -0.19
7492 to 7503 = 0.09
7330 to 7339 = -0.40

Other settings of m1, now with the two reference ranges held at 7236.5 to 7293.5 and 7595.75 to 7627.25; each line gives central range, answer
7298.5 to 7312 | -0.3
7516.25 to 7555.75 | -0.7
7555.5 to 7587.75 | -0.5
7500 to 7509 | -0.3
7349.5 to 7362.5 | 0.0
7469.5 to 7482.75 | -0.3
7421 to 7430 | -0.1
